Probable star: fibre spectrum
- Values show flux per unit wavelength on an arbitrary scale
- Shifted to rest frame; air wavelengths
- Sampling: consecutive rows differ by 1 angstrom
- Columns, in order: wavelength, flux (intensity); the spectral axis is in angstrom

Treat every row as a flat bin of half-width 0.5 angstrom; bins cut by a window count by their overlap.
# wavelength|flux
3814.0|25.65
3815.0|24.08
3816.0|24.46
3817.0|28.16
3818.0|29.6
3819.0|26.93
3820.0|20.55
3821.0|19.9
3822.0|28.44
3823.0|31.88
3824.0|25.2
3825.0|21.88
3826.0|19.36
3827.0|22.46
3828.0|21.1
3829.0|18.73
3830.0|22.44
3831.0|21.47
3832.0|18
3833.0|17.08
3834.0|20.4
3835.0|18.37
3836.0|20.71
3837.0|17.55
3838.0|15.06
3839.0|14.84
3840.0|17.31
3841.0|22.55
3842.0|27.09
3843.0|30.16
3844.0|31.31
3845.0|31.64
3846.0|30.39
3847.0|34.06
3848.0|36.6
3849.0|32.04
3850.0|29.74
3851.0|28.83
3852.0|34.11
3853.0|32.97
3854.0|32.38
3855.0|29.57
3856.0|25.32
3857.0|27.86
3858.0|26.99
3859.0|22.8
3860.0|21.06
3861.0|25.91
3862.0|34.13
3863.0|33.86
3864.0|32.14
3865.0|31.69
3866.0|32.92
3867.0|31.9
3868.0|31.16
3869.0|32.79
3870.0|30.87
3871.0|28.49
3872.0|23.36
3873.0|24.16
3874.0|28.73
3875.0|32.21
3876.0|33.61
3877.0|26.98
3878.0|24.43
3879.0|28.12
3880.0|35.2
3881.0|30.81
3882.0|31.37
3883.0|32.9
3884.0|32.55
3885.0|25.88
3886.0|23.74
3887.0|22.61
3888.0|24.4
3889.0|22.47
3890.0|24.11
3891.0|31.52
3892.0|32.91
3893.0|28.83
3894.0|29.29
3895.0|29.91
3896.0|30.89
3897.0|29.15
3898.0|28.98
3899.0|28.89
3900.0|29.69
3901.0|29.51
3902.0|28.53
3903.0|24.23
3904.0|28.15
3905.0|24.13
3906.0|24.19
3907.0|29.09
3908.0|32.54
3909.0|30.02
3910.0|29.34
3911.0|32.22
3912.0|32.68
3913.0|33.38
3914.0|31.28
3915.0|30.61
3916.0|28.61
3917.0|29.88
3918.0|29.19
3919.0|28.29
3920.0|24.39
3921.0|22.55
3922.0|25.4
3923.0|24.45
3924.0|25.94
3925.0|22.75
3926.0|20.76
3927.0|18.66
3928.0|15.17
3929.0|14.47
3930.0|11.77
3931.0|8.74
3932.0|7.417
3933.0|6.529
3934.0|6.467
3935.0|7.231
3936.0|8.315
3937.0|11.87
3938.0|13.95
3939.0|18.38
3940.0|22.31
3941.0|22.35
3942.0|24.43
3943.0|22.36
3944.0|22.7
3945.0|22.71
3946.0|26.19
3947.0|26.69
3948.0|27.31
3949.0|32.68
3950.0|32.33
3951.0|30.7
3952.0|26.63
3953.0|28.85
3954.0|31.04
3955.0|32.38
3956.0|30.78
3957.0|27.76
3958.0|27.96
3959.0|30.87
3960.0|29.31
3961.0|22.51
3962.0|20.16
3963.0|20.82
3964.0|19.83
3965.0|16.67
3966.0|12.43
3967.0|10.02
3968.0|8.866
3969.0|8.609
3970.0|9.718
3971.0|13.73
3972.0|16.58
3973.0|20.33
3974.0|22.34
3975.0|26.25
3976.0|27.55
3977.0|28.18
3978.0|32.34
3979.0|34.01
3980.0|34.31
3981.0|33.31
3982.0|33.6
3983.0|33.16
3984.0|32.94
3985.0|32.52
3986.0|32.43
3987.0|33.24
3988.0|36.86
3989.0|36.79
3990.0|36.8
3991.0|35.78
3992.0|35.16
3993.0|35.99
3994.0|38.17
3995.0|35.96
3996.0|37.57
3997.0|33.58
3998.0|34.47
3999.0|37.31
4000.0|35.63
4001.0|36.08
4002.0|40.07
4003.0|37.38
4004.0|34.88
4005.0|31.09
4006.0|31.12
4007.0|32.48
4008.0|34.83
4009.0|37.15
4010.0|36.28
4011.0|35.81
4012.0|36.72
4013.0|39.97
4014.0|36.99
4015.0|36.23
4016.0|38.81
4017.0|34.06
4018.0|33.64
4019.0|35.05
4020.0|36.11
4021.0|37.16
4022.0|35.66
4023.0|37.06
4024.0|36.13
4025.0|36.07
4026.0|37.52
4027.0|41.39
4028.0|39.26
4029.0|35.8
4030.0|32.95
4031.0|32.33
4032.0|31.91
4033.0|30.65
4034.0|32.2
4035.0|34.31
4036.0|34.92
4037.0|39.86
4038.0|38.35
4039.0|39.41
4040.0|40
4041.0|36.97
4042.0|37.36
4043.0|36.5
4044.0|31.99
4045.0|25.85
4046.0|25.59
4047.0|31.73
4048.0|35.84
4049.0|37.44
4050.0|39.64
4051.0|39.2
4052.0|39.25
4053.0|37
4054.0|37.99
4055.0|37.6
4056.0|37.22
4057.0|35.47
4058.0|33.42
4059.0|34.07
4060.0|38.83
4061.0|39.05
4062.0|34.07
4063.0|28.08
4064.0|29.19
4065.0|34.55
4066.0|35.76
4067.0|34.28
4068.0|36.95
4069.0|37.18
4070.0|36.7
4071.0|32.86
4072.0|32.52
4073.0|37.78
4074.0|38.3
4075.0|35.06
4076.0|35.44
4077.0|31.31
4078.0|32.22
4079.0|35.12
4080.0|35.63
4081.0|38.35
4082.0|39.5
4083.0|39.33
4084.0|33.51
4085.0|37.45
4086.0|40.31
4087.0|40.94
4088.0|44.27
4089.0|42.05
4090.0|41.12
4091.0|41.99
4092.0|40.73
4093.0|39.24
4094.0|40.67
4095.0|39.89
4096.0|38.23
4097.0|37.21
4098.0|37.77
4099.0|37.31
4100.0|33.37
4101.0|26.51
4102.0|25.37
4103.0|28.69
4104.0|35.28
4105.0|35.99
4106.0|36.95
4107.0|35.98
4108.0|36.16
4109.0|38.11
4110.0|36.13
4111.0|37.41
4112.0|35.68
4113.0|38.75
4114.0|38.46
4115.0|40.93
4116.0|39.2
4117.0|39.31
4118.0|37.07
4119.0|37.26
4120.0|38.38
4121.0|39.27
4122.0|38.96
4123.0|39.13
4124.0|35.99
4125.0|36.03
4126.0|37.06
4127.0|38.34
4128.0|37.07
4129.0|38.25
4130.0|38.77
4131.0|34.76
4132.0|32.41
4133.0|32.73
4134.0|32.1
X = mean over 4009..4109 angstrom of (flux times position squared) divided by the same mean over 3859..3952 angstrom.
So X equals 1.5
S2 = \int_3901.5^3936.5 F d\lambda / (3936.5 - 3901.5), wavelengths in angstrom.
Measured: 22.8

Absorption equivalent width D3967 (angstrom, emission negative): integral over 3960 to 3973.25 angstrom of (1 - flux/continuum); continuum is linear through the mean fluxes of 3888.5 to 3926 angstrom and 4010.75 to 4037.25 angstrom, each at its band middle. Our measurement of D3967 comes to 6.7 angstrom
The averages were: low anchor 28.2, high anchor 35.8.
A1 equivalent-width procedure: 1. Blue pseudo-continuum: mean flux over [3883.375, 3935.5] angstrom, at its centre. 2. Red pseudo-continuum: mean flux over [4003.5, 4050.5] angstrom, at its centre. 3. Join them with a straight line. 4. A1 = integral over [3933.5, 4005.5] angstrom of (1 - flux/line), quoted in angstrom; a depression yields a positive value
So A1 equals 8.8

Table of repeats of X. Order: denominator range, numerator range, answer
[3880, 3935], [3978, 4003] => 1.44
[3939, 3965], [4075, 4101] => 1.55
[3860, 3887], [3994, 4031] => 1.30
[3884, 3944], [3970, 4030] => 1.48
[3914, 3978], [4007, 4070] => 1.74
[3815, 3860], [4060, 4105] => 1.63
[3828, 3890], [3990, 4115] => 1.46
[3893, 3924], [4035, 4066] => 1.33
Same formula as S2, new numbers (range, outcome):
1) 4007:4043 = 36.2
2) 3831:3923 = 28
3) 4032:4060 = 35.5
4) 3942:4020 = 29.8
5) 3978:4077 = 35.4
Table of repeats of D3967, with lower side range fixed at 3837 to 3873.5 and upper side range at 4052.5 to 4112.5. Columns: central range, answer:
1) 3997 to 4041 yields -2.4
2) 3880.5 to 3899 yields 0.7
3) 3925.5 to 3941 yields 9.0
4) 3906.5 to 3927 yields 1.7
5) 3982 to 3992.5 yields -0.5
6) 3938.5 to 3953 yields 2.7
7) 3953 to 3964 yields 1.7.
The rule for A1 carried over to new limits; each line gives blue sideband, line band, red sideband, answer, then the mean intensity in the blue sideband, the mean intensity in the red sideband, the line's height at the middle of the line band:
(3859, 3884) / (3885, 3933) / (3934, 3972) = 0.8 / 29.9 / 21.4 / 26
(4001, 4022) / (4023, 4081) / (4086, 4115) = 1.7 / 35.8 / 37.3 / 36.5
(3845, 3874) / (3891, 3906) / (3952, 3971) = -1.1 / 29.9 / 21.5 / 26.7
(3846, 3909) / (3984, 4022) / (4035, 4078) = -2.3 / 29.2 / 35.4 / 33.6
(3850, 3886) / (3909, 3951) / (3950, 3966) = 7.8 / 29.6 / 26.2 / 27.2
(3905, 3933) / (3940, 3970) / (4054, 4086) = 3.4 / 24.3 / 35.5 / 26.9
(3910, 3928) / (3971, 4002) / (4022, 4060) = -0.6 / 26.8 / 35.7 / 31.8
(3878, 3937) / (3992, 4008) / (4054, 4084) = -2.3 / 25.1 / 35.4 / 31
